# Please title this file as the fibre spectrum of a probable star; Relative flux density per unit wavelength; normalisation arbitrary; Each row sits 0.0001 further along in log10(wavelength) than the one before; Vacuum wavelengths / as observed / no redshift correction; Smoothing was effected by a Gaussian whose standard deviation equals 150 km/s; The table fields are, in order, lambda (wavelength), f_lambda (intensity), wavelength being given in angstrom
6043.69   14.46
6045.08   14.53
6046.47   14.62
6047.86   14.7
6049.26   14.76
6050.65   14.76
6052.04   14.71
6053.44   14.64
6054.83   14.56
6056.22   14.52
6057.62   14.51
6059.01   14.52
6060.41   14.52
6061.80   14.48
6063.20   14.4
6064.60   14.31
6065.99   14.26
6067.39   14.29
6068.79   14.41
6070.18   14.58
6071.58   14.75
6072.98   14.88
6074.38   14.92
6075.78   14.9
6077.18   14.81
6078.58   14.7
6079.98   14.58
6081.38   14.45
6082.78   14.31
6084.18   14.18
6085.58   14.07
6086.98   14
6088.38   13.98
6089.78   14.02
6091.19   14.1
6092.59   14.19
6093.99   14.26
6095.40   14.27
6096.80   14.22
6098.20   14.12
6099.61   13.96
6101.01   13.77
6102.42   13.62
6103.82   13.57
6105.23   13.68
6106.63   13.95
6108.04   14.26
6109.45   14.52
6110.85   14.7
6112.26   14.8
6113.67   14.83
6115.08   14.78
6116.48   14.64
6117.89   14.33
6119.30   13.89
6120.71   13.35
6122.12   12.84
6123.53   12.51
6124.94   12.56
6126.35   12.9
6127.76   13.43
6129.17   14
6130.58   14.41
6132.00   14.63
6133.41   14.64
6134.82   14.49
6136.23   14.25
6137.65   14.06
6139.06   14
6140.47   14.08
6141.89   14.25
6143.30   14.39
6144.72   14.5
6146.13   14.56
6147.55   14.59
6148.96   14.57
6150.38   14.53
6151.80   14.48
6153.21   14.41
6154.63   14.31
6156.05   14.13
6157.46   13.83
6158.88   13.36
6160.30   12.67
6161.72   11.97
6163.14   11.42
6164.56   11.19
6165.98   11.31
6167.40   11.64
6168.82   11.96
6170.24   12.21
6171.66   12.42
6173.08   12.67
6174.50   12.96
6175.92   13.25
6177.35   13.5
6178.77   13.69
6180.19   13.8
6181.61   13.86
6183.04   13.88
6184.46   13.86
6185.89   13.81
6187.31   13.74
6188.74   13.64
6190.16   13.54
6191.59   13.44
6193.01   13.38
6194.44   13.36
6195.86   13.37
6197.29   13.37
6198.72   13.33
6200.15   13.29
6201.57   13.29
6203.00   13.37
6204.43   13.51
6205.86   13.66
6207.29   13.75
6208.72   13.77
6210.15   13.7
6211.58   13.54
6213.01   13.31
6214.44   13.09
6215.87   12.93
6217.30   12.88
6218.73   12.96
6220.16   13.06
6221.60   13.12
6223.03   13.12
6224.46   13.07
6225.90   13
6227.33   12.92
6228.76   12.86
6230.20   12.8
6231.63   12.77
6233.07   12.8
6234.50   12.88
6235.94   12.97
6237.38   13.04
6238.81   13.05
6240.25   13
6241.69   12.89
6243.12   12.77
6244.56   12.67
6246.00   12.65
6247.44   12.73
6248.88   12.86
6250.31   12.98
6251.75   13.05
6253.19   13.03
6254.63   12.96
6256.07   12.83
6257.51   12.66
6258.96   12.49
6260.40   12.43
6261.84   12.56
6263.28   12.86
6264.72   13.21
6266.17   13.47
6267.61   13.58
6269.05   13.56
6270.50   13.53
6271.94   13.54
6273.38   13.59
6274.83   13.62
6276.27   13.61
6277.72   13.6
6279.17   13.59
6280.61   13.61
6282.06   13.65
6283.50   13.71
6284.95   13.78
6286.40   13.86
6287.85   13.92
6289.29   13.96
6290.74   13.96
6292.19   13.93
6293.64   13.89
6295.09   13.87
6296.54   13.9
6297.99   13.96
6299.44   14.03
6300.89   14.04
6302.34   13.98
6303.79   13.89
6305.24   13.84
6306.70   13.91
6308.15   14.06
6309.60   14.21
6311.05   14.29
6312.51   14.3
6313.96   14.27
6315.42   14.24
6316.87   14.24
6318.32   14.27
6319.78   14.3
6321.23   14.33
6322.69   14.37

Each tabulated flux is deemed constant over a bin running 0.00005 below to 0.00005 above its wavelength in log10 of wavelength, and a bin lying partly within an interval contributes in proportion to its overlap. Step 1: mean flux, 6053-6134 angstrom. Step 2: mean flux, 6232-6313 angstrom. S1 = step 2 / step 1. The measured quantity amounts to 0.9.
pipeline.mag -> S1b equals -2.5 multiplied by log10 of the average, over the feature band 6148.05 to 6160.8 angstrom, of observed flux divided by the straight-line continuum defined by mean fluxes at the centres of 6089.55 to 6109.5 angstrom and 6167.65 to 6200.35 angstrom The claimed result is -0.04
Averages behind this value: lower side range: 14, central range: 14.1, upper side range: 13.3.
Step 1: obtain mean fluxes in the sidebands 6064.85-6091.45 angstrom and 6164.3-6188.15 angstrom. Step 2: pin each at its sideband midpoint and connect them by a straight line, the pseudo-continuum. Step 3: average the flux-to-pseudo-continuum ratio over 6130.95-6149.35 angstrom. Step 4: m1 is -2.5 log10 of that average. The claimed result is -0.07 mag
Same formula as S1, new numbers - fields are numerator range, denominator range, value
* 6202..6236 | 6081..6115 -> 0.93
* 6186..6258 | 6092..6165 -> 0.94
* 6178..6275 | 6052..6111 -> 0.92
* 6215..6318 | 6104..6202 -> 0.98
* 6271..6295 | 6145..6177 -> 1.05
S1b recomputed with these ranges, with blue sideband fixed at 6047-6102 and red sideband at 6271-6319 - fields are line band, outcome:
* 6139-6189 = 0.06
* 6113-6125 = 0.04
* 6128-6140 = 0.00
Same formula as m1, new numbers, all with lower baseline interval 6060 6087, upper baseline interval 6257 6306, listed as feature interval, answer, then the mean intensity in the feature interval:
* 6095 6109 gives 0.03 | 13.9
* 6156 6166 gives 0.14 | 12.5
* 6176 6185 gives 0.02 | 13.7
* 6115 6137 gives 0.03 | 13.8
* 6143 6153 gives -0.03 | 14.5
